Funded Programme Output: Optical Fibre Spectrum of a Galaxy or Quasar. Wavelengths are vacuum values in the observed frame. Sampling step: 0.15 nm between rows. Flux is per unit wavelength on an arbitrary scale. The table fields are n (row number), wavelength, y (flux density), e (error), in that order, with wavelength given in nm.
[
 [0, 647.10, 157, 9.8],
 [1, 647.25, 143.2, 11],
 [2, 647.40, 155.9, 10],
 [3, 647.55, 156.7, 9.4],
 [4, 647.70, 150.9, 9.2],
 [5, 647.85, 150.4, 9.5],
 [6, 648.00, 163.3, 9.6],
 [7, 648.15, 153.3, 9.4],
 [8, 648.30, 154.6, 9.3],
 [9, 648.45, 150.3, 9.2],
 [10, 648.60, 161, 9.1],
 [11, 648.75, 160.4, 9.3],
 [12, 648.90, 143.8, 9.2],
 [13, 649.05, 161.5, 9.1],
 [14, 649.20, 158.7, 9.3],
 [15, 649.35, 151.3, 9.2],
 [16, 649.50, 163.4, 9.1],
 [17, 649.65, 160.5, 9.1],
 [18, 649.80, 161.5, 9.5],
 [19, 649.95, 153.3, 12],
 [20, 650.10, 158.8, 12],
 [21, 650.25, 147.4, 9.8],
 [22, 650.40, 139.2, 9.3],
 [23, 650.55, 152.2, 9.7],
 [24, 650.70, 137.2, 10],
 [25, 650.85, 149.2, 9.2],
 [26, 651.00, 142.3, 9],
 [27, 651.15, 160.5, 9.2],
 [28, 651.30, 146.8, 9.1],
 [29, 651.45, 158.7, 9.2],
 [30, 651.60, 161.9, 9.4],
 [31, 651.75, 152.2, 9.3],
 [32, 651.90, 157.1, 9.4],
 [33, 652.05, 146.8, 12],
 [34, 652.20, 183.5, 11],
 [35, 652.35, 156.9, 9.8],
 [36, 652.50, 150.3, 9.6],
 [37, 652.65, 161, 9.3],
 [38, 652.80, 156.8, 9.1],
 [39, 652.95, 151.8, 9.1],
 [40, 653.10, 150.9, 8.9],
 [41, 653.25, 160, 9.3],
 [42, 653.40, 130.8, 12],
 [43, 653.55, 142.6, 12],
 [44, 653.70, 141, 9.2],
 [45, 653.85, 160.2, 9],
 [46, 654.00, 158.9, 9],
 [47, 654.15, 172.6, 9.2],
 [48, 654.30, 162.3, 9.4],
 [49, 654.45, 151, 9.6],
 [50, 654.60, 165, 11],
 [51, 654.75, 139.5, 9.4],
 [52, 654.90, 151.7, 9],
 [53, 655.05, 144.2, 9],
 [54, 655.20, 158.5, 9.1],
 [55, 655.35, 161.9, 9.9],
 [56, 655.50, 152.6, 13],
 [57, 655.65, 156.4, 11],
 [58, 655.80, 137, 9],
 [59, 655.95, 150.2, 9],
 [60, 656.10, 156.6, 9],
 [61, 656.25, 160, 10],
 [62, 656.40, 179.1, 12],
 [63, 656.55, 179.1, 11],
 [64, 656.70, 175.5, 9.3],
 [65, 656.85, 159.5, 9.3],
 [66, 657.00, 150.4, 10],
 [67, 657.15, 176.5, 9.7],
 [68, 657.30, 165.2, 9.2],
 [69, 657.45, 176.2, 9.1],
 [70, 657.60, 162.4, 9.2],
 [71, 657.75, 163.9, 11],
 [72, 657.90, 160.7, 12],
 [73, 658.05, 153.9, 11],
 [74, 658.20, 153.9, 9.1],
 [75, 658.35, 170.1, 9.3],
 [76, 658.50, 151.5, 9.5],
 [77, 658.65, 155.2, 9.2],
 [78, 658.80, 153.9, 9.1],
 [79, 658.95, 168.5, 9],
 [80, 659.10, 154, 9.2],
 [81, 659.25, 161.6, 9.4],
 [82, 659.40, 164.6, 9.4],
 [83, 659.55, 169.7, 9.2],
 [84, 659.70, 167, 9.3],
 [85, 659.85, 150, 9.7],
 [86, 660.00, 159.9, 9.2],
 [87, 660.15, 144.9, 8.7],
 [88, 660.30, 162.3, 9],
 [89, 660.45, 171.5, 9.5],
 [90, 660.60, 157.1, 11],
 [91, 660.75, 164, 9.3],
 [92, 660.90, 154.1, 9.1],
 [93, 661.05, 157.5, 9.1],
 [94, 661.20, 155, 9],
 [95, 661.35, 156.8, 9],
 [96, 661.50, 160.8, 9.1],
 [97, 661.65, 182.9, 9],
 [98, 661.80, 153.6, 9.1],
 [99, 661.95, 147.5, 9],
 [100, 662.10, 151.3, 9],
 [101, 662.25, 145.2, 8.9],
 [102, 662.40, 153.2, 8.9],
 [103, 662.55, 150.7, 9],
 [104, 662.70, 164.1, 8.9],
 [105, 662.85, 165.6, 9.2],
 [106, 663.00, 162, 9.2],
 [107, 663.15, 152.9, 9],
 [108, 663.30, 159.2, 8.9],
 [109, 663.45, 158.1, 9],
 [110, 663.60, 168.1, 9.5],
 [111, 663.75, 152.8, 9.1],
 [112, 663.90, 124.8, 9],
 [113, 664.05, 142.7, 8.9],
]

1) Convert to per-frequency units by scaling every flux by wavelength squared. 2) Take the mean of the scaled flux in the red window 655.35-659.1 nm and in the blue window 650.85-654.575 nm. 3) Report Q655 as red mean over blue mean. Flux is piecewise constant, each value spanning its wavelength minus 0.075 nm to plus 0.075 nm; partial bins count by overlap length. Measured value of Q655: 1.1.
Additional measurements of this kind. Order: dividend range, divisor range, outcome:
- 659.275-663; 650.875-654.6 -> 1.05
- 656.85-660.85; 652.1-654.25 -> 1.05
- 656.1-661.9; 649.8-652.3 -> 1.08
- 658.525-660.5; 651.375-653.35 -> 1.04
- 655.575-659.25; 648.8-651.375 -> 1.08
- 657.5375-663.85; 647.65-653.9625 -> 1.06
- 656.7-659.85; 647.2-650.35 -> 1.07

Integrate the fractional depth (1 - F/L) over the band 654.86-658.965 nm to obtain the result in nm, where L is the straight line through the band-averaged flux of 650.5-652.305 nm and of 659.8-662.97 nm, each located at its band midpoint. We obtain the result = -0.107 nm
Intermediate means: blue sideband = 154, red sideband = 158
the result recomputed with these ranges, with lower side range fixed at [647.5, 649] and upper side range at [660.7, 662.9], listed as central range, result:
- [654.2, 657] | -0.03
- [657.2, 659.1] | -0.06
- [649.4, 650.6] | 0.00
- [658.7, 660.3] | -0.03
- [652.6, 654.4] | 0.02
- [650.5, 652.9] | 0.01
